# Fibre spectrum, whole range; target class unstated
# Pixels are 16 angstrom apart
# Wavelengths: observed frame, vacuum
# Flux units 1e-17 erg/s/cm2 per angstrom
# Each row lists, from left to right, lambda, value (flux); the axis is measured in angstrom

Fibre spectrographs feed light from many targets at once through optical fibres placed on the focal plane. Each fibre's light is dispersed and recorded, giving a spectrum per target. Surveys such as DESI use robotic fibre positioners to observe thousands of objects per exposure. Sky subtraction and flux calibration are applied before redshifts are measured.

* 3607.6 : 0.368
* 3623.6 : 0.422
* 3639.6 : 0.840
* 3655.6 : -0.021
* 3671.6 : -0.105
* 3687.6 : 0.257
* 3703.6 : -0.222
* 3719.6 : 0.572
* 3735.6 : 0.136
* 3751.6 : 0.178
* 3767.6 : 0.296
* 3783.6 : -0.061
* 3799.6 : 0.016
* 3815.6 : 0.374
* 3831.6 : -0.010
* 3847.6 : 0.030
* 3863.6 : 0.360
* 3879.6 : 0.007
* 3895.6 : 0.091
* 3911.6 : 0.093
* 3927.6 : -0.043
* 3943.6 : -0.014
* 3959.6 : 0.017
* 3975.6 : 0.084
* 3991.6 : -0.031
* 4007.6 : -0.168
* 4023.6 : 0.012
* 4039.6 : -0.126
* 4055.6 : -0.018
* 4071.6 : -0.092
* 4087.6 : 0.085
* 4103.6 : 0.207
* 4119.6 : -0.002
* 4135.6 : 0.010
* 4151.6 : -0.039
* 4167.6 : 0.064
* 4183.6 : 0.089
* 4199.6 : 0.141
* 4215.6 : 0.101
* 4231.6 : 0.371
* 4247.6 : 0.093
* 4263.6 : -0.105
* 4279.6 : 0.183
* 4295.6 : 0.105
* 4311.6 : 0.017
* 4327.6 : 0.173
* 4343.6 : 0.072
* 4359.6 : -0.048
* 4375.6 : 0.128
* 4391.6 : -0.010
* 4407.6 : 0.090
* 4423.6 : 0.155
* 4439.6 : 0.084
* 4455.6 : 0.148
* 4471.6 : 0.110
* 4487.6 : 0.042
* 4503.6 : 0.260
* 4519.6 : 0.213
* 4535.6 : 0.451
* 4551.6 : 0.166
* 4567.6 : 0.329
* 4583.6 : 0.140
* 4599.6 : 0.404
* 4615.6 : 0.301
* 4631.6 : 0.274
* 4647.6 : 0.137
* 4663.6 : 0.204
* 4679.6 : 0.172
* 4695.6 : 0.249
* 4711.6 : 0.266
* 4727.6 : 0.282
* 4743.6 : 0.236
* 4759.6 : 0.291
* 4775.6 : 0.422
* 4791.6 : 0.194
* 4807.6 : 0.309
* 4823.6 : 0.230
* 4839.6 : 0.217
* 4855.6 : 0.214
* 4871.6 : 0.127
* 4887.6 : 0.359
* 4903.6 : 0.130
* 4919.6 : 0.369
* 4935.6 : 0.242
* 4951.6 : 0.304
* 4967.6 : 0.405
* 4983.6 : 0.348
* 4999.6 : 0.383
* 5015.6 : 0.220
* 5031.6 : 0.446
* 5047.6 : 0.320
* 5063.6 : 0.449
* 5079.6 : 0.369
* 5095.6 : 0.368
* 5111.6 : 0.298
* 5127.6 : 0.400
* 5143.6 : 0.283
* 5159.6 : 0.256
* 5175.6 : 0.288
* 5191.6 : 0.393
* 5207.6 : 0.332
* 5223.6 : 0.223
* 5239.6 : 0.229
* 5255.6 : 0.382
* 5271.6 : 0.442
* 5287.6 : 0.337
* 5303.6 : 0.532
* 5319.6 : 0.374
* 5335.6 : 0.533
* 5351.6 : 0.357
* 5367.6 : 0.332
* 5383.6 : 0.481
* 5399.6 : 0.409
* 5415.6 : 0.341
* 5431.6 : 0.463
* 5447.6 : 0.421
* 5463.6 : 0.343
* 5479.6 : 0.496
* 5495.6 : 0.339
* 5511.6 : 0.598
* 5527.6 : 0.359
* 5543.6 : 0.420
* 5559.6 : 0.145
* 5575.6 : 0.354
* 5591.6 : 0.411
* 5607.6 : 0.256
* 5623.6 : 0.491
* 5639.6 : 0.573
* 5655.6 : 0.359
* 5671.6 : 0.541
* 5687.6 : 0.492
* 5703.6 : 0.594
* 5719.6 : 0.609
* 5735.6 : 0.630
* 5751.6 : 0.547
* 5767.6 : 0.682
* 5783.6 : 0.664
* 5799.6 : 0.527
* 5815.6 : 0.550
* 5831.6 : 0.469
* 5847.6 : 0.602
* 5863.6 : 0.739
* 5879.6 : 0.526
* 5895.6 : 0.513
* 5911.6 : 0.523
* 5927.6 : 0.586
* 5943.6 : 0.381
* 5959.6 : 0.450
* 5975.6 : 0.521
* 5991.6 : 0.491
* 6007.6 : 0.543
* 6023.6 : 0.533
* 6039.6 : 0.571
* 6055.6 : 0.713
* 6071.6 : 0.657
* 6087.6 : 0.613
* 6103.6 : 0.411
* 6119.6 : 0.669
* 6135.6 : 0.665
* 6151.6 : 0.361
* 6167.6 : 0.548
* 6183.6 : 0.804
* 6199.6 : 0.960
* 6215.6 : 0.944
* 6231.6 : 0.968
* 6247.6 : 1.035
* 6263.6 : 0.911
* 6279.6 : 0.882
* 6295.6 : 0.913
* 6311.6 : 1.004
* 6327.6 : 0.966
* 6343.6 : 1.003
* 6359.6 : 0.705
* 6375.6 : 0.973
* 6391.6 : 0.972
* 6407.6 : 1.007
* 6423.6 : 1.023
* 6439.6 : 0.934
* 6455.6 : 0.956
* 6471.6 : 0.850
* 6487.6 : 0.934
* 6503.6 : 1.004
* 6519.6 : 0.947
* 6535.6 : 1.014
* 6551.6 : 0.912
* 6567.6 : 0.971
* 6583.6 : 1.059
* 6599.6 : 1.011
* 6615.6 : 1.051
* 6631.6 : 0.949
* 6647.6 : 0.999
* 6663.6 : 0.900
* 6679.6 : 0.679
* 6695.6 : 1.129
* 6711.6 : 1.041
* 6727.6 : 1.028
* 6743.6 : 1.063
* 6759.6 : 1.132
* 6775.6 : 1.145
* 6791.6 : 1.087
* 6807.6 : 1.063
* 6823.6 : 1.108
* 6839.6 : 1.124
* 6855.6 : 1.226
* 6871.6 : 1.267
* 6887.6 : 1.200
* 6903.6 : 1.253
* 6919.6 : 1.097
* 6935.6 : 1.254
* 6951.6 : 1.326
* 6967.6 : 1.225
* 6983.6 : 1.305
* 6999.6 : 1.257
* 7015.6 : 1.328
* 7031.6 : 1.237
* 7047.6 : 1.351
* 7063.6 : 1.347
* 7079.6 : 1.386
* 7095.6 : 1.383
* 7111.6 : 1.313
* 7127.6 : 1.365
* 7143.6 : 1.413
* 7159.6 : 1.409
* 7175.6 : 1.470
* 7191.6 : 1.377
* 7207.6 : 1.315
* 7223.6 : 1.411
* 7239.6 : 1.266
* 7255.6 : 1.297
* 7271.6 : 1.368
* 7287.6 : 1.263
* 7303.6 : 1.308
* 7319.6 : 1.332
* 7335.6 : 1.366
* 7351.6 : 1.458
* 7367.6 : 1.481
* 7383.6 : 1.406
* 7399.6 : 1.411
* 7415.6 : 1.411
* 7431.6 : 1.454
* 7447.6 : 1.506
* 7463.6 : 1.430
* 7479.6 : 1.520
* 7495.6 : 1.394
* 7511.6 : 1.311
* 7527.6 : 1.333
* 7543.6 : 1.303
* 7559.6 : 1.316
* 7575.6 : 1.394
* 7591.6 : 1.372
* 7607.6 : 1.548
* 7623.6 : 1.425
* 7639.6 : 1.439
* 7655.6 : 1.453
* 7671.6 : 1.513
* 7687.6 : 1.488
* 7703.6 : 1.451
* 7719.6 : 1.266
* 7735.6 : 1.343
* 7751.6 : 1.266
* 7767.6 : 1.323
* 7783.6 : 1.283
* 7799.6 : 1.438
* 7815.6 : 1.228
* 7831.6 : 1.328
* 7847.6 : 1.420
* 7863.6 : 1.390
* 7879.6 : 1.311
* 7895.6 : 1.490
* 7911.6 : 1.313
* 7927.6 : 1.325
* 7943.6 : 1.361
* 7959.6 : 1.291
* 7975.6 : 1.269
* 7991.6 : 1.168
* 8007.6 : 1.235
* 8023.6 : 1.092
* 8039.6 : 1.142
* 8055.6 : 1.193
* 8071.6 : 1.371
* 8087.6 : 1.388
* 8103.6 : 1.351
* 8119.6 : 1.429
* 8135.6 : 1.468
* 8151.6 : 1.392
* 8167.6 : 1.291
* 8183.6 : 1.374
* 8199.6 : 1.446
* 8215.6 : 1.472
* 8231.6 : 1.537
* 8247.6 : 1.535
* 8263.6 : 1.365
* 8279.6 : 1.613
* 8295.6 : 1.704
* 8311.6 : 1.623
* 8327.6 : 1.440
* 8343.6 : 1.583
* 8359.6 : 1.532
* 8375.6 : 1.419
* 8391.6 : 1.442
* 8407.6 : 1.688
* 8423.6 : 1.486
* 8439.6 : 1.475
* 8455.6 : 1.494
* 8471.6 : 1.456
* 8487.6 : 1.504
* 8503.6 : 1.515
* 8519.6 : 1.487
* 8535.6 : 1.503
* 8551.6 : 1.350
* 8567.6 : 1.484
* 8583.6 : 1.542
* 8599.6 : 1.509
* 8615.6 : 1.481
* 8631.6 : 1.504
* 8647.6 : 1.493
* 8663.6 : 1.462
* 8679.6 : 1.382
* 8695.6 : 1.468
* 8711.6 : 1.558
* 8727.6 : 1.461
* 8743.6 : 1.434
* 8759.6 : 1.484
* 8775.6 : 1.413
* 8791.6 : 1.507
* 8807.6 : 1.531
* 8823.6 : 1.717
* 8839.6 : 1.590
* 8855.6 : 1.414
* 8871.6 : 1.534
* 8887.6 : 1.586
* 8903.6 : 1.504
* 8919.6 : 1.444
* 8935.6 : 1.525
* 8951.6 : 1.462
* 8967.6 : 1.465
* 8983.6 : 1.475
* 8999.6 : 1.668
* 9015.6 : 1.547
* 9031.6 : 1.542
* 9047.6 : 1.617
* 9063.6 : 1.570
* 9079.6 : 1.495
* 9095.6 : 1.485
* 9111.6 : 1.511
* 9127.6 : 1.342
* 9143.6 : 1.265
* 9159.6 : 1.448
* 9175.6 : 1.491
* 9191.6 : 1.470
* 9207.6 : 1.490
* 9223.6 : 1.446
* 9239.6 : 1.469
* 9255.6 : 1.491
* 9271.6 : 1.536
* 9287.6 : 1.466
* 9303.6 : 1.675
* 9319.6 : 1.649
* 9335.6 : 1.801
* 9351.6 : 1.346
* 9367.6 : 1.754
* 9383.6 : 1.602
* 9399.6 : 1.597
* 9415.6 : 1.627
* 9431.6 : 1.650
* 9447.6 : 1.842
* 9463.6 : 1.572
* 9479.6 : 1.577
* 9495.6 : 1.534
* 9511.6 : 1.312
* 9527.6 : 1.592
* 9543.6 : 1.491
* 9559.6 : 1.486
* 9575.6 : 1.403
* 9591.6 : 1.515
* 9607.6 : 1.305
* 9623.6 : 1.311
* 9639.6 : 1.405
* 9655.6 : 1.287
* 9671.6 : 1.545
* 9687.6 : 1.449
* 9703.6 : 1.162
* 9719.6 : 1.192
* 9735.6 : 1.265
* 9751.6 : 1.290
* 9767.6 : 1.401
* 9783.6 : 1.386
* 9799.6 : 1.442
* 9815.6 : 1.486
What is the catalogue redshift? 0.551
